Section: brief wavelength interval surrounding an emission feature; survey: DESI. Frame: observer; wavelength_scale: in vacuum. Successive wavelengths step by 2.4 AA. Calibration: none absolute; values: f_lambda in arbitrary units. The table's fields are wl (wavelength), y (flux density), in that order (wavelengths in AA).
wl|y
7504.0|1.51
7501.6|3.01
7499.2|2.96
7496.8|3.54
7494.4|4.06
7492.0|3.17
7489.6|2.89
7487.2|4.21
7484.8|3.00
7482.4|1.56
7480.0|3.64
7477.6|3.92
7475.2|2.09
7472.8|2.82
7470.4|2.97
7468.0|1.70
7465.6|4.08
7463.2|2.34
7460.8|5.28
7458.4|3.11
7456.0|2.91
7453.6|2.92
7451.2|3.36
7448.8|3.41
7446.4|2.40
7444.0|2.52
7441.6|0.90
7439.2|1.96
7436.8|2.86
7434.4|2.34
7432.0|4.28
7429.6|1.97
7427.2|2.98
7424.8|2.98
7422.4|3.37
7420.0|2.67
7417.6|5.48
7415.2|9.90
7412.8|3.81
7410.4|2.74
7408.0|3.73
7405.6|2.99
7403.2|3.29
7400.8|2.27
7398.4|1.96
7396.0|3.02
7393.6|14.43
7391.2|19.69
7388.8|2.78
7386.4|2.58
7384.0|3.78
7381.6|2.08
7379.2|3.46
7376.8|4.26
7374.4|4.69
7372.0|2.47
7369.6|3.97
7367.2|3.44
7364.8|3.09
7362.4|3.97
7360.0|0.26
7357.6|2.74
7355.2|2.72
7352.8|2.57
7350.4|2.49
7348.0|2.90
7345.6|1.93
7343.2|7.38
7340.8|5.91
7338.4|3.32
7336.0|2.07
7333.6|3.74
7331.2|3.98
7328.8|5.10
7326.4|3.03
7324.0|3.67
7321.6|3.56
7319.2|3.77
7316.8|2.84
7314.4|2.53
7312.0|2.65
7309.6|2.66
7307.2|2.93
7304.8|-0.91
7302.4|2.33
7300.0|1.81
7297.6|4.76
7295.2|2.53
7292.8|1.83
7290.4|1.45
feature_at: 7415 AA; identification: [N II] 6583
